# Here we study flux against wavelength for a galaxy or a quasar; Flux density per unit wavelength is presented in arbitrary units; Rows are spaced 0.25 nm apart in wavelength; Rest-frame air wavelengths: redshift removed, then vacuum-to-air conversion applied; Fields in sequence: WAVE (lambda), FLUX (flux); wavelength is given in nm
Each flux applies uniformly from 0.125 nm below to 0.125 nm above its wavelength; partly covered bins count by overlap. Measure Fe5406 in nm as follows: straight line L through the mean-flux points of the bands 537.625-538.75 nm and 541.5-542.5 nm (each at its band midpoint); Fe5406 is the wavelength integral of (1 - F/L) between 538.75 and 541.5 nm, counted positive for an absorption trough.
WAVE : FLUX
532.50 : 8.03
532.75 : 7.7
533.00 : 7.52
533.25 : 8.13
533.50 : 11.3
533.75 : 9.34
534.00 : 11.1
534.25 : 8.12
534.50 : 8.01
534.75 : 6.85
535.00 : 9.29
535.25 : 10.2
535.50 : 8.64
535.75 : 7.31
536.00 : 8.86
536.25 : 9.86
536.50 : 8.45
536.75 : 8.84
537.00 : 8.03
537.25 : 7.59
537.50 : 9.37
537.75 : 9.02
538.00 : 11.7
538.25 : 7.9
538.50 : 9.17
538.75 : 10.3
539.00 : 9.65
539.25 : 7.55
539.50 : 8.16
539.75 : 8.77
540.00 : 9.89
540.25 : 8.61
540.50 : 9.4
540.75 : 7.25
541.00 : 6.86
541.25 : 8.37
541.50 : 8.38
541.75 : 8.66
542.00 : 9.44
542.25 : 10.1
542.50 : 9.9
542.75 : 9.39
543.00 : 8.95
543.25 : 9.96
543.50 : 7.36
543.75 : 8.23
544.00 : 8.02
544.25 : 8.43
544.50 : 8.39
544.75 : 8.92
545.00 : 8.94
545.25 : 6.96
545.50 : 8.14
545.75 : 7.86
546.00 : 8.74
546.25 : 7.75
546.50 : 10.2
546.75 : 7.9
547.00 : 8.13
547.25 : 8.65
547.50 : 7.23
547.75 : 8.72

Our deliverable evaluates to 0.26 nm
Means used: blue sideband 9.54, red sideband 9.33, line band 8.53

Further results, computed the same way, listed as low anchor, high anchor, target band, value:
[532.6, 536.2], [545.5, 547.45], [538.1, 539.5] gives -0.04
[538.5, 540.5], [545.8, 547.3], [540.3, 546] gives 0.14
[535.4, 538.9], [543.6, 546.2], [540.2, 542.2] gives 0.03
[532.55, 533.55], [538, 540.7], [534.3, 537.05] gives 0.03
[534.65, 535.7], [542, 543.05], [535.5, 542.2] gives 0.28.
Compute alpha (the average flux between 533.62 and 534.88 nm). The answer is 8.7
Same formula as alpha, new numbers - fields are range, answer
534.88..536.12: 8.86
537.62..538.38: 9.54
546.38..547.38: 8.71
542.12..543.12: 9.59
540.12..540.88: 8.42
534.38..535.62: 8.6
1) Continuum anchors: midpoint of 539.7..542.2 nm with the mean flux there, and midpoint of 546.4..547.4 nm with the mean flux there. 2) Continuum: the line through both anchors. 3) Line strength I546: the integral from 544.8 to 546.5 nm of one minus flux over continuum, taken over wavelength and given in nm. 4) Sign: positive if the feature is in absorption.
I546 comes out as 0.07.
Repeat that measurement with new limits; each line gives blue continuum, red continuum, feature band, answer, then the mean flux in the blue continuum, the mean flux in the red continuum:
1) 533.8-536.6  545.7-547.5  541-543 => -0.106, 8.81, 8.4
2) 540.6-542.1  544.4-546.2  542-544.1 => -0.212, 8.16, 8.26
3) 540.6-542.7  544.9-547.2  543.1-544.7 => 0.008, 8.66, 8.3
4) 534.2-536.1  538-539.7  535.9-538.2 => -0.086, 8.42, 9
